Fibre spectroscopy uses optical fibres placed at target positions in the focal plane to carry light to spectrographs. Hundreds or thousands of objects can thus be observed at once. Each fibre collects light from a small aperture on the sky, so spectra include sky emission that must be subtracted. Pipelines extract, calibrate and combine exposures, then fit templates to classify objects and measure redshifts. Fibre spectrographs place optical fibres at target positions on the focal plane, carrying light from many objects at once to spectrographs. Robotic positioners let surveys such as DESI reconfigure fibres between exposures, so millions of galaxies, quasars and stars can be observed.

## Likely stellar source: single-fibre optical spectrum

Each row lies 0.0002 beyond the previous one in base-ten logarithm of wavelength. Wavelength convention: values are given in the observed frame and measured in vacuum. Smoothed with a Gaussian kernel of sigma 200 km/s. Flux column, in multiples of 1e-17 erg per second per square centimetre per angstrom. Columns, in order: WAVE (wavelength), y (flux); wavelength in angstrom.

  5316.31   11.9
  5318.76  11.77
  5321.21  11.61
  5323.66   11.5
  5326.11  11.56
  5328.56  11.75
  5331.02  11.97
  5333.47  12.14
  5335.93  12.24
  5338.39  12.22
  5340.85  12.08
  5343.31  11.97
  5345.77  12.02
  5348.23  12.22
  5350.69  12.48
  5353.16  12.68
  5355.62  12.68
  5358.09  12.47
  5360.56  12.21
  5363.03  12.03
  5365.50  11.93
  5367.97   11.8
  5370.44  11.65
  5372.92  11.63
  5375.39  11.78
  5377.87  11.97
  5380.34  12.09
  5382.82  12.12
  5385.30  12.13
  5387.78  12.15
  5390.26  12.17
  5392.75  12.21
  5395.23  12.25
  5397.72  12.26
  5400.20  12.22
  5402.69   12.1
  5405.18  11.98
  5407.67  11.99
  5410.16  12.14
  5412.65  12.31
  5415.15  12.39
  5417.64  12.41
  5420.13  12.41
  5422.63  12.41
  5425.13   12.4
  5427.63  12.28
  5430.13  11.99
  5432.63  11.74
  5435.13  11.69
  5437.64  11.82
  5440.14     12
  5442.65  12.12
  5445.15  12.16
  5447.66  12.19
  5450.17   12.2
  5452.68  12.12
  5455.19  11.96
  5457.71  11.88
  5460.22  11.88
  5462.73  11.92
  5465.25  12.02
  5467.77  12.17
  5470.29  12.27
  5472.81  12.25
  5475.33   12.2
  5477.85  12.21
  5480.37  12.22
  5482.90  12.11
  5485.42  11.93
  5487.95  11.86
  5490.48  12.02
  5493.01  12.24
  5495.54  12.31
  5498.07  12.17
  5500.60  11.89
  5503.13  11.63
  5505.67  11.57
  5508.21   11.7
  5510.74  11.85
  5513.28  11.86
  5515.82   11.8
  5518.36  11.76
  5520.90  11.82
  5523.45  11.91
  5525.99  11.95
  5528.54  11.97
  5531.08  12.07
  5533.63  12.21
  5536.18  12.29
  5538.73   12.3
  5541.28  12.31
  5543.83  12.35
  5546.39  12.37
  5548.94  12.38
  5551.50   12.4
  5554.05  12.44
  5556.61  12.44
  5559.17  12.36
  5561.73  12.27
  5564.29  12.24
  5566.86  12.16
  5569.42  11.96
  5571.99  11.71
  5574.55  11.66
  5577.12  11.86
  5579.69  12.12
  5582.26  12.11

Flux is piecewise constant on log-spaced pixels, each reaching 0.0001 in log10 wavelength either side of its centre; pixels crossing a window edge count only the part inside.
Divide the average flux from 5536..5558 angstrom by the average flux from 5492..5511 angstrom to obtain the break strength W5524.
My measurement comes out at 1.04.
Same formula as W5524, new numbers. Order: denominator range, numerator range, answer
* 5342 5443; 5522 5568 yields 1.01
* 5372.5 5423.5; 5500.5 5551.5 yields 0.99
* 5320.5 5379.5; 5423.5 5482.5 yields 1.00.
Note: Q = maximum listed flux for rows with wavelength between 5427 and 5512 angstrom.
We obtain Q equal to 12.31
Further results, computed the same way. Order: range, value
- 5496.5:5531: 12.17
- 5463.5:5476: 12.27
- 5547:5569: 12.44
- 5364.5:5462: 12.41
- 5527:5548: 12.37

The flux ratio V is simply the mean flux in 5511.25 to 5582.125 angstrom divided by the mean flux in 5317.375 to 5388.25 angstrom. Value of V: 1.0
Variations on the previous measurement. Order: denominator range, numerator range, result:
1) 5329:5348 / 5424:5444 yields 0.99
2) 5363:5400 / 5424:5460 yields 1.00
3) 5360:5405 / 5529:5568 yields 1.02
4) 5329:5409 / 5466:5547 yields 0.99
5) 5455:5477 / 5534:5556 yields 1.02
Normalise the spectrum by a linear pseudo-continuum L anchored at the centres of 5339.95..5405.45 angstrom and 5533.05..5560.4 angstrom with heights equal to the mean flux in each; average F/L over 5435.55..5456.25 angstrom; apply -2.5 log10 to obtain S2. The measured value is 0.01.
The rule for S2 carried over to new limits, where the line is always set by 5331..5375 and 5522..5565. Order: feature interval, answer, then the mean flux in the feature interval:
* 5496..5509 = 0.04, 11.8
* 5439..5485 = 0.01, 12.1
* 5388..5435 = 0.00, 12.2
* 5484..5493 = 0.02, 12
